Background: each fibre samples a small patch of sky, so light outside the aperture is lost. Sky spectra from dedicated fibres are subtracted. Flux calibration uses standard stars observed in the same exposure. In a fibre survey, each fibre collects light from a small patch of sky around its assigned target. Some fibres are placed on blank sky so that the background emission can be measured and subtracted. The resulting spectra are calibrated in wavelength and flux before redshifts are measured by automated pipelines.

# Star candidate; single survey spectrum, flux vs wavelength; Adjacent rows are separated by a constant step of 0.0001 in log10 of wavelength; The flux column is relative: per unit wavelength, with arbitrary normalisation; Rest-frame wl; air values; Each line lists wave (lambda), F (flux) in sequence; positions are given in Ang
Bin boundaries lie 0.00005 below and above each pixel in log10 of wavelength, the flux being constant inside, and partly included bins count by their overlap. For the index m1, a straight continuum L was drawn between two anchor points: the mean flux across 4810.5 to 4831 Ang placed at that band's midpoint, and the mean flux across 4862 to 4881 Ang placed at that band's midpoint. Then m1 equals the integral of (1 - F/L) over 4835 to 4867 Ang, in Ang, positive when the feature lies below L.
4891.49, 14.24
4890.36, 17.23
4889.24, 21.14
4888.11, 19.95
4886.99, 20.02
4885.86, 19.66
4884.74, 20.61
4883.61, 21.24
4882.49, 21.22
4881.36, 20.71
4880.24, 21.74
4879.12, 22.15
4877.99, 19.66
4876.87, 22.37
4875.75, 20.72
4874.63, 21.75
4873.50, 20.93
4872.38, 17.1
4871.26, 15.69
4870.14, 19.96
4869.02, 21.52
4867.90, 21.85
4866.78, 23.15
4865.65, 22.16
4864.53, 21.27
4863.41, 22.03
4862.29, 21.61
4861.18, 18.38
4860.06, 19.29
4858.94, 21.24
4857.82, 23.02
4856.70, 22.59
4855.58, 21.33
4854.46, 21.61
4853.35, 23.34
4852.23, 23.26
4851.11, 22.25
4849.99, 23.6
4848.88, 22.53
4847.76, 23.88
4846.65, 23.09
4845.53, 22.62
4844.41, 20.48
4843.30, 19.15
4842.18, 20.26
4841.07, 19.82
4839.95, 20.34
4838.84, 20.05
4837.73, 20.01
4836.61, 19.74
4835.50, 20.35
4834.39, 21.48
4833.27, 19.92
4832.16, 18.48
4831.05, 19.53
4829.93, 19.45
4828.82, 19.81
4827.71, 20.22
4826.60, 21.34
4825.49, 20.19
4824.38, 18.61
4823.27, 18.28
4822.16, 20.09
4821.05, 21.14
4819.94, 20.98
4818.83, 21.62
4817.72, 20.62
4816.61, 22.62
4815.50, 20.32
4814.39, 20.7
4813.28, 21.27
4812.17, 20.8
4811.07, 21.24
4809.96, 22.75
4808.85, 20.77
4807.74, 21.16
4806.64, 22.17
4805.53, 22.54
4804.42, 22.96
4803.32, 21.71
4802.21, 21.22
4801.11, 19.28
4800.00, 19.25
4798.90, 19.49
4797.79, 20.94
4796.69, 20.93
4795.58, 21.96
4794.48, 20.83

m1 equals -1.1 Ang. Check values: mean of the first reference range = 20.5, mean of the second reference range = 20.9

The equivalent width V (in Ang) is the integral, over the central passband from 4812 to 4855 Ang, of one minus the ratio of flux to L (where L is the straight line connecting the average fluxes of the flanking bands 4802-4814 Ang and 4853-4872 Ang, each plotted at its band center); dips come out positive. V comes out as 1.1 Ang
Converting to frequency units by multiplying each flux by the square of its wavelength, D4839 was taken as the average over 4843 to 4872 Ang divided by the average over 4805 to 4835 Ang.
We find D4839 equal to 1.1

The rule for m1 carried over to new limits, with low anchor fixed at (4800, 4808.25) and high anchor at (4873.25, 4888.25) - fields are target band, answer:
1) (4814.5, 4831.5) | 0.8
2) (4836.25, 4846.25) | 0.4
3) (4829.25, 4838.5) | 0.6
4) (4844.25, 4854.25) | -0.8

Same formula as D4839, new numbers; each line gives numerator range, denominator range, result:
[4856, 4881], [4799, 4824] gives 1.02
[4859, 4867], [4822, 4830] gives 1.08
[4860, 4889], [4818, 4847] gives 1.04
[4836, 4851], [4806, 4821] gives 1.01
